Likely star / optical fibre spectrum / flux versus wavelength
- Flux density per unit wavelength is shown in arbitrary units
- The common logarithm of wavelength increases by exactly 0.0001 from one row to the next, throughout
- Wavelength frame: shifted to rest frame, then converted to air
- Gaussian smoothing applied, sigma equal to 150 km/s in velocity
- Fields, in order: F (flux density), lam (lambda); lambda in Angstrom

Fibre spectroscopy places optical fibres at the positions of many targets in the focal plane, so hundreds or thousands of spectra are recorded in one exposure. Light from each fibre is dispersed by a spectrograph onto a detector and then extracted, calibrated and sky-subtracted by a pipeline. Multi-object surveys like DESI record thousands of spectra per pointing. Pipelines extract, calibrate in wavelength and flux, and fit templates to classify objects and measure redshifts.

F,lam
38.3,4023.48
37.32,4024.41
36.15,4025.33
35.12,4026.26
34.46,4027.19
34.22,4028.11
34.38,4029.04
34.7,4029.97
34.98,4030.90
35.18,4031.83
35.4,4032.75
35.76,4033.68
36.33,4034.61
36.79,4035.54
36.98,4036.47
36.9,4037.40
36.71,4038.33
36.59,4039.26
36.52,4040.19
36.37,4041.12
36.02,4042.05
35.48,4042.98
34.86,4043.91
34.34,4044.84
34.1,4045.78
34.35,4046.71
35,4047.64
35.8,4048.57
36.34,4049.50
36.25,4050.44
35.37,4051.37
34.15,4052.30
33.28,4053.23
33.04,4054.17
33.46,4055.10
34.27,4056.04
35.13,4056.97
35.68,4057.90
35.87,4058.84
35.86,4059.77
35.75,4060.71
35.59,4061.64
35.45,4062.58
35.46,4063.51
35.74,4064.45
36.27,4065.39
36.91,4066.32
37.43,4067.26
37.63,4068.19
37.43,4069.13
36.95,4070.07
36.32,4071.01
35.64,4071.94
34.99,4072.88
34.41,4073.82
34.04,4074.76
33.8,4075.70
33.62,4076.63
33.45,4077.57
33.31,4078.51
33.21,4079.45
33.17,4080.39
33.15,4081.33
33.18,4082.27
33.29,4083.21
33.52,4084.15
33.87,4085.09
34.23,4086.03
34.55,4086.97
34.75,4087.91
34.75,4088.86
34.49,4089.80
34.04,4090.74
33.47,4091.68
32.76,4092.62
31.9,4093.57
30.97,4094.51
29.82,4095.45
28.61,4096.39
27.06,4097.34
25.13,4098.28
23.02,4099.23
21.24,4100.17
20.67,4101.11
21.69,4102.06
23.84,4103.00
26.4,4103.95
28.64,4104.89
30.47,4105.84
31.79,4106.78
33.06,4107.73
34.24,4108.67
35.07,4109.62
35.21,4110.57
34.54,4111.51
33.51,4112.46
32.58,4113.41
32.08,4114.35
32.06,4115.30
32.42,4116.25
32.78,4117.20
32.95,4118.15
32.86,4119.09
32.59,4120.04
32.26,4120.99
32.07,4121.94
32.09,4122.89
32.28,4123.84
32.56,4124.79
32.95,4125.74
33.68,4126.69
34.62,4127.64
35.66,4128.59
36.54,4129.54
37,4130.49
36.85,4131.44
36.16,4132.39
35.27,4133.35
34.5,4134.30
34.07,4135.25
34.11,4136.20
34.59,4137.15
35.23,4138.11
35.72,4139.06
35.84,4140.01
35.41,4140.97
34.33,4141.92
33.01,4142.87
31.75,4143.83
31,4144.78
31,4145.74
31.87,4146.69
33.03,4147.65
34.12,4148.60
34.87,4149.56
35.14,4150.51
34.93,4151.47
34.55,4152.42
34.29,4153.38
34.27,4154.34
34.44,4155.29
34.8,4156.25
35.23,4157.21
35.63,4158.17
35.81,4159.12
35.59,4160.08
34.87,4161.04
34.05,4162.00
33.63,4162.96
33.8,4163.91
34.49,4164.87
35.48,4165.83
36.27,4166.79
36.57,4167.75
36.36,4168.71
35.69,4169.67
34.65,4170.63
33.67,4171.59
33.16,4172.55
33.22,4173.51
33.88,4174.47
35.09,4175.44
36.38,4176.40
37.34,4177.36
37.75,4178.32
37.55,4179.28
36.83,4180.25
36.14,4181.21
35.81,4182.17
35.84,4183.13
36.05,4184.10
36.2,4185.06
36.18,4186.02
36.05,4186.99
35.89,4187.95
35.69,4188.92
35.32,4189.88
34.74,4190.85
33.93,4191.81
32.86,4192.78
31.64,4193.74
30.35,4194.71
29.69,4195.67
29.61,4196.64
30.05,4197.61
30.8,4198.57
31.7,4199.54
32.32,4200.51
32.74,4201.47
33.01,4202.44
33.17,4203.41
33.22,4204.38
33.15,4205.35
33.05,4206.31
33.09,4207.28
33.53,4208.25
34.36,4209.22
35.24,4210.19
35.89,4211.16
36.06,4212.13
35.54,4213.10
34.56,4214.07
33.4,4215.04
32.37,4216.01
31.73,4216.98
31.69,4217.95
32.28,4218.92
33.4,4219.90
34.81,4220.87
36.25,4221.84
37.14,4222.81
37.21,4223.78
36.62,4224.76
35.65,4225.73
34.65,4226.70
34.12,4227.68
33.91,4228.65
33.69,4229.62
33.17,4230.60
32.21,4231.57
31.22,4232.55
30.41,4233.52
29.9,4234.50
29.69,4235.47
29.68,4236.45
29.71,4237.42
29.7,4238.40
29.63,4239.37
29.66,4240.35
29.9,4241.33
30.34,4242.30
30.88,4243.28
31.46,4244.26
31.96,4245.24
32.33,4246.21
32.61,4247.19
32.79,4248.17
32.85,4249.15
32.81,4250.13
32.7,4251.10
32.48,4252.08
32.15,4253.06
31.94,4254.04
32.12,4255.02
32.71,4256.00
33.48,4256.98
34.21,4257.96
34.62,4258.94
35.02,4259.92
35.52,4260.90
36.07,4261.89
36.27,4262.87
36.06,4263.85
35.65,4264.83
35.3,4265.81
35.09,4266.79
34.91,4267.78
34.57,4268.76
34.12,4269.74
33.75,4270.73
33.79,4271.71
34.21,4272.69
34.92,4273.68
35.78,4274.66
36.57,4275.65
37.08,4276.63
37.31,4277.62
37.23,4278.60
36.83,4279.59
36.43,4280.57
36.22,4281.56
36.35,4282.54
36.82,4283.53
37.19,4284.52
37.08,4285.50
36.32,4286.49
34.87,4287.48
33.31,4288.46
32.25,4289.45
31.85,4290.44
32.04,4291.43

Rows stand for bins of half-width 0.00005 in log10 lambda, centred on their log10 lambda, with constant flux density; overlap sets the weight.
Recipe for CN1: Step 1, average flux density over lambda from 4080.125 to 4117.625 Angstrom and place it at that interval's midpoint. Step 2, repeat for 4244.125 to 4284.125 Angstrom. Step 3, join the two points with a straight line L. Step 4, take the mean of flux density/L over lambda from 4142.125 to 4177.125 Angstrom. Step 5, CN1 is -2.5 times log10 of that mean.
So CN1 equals -0.07 mag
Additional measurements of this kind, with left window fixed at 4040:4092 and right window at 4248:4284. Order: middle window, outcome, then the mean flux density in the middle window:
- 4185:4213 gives 0.05 mag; 33.4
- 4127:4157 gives 0.01 mag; 34.5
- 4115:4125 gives 0.08 mag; 32.4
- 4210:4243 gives 0.06 mag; 32.9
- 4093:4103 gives 0.32 mag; 26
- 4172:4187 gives -0.03 mag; 35.8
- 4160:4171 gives -0.01 mag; 35.1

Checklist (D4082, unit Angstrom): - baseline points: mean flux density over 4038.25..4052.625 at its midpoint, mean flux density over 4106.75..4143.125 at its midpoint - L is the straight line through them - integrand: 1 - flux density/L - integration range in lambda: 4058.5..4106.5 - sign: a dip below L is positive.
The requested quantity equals 3.2 Angstrom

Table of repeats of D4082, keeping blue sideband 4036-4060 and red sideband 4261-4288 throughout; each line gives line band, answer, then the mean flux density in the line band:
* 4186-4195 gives 0.3 Angstrom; 34.2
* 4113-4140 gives 1.2 Angstrom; 33.9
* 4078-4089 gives 0.5 Angstrom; 33.7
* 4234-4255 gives 2.7 Angstrom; 31.2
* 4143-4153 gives 0.6 Angstrom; 33.2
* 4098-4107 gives 2.6 Angstrom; 25.1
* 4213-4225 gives 0.5 Angstrom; 34.3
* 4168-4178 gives 0.2 Angstrom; 35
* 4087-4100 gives 1.7 Angstrom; 30.7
